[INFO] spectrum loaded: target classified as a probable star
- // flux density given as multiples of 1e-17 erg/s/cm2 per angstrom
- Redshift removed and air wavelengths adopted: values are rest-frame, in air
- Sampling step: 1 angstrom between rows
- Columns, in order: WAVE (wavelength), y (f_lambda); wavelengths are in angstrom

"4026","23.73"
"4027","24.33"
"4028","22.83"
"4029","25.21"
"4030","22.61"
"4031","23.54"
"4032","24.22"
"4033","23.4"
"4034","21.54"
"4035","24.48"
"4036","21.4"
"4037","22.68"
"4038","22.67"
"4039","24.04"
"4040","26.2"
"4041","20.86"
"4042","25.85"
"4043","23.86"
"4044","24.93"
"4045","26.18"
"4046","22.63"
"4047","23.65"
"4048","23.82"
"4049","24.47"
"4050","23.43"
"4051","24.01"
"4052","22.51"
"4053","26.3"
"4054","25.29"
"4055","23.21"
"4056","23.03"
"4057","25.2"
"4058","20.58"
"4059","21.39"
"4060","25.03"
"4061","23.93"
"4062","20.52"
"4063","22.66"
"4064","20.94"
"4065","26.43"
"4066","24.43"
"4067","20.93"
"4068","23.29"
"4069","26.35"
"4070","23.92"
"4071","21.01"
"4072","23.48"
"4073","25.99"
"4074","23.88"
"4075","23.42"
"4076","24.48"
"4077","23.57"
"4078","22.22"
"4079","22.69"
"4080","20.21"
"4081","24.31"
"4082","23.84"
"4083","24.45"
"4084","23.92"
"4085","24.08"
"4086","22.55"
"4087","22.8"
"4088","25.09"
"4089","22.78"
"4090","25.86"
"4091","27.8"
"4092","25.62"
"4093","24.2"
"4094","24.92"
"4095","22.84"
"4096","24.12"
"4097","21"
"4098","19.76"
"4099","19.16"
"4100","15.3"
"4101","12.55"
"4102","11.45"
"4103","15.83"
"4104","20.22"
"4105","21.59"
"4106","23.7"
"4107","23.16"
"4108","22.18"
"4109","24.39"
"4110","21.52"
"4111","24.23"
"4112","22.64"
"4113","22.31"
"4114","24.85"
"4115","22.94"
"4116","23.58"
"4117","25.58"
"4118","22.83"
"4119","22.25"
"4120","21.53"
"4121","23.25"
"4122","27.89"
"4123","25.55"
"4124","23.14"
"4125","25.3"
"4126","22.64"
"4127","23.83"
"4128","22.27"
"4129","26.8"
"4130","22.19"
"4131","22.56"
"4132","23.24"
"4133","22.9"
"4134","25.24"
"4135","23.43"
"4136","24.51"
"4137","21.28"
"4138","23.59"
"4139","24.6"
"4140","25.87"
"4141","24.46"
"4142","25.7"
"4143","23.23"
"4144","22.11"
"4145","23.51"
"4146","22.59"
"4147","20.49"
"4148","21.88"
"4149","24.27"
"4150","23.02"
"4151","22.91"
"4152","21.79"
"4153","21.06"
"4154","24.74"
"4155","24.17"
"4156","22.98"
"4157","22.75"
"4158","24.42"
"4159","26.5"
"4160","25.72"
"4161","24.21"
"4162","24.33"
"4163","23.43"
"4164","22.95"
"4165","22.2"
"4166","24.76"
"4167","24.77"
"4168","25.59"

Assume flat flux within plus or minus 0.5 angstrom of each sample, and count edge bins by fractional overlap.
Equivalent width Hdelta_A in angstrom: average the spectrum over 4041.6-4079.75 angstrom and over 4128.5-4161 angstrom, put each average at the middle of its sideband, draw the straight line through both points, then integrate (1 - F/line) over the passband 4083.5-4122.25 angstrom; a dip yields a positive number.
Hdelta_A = 2.1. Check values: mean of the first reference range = 23.6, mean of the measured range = 22.3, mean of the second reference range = 23.6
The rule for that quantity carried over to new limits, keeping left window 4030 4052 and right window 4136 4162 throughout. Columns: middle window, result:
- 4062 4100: 0.4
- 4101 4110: 1.4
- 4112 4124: -0.1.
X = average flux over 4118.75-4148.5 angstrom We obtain 23.6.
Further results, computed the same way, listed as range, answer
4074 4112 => 22.2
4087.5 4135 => 22.7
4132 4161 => 23.6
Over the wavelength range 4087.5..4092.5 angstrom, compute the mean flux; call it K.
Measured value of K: 25.4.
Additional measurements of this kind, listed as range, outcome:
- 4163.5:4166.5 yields 23.3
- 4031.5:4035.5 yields 23.4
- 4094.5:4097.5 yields 22.7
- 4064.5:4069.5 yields 24.3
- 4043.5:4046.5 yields 24.6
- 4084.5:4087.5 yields 23.1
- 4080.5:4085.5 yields 24.1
